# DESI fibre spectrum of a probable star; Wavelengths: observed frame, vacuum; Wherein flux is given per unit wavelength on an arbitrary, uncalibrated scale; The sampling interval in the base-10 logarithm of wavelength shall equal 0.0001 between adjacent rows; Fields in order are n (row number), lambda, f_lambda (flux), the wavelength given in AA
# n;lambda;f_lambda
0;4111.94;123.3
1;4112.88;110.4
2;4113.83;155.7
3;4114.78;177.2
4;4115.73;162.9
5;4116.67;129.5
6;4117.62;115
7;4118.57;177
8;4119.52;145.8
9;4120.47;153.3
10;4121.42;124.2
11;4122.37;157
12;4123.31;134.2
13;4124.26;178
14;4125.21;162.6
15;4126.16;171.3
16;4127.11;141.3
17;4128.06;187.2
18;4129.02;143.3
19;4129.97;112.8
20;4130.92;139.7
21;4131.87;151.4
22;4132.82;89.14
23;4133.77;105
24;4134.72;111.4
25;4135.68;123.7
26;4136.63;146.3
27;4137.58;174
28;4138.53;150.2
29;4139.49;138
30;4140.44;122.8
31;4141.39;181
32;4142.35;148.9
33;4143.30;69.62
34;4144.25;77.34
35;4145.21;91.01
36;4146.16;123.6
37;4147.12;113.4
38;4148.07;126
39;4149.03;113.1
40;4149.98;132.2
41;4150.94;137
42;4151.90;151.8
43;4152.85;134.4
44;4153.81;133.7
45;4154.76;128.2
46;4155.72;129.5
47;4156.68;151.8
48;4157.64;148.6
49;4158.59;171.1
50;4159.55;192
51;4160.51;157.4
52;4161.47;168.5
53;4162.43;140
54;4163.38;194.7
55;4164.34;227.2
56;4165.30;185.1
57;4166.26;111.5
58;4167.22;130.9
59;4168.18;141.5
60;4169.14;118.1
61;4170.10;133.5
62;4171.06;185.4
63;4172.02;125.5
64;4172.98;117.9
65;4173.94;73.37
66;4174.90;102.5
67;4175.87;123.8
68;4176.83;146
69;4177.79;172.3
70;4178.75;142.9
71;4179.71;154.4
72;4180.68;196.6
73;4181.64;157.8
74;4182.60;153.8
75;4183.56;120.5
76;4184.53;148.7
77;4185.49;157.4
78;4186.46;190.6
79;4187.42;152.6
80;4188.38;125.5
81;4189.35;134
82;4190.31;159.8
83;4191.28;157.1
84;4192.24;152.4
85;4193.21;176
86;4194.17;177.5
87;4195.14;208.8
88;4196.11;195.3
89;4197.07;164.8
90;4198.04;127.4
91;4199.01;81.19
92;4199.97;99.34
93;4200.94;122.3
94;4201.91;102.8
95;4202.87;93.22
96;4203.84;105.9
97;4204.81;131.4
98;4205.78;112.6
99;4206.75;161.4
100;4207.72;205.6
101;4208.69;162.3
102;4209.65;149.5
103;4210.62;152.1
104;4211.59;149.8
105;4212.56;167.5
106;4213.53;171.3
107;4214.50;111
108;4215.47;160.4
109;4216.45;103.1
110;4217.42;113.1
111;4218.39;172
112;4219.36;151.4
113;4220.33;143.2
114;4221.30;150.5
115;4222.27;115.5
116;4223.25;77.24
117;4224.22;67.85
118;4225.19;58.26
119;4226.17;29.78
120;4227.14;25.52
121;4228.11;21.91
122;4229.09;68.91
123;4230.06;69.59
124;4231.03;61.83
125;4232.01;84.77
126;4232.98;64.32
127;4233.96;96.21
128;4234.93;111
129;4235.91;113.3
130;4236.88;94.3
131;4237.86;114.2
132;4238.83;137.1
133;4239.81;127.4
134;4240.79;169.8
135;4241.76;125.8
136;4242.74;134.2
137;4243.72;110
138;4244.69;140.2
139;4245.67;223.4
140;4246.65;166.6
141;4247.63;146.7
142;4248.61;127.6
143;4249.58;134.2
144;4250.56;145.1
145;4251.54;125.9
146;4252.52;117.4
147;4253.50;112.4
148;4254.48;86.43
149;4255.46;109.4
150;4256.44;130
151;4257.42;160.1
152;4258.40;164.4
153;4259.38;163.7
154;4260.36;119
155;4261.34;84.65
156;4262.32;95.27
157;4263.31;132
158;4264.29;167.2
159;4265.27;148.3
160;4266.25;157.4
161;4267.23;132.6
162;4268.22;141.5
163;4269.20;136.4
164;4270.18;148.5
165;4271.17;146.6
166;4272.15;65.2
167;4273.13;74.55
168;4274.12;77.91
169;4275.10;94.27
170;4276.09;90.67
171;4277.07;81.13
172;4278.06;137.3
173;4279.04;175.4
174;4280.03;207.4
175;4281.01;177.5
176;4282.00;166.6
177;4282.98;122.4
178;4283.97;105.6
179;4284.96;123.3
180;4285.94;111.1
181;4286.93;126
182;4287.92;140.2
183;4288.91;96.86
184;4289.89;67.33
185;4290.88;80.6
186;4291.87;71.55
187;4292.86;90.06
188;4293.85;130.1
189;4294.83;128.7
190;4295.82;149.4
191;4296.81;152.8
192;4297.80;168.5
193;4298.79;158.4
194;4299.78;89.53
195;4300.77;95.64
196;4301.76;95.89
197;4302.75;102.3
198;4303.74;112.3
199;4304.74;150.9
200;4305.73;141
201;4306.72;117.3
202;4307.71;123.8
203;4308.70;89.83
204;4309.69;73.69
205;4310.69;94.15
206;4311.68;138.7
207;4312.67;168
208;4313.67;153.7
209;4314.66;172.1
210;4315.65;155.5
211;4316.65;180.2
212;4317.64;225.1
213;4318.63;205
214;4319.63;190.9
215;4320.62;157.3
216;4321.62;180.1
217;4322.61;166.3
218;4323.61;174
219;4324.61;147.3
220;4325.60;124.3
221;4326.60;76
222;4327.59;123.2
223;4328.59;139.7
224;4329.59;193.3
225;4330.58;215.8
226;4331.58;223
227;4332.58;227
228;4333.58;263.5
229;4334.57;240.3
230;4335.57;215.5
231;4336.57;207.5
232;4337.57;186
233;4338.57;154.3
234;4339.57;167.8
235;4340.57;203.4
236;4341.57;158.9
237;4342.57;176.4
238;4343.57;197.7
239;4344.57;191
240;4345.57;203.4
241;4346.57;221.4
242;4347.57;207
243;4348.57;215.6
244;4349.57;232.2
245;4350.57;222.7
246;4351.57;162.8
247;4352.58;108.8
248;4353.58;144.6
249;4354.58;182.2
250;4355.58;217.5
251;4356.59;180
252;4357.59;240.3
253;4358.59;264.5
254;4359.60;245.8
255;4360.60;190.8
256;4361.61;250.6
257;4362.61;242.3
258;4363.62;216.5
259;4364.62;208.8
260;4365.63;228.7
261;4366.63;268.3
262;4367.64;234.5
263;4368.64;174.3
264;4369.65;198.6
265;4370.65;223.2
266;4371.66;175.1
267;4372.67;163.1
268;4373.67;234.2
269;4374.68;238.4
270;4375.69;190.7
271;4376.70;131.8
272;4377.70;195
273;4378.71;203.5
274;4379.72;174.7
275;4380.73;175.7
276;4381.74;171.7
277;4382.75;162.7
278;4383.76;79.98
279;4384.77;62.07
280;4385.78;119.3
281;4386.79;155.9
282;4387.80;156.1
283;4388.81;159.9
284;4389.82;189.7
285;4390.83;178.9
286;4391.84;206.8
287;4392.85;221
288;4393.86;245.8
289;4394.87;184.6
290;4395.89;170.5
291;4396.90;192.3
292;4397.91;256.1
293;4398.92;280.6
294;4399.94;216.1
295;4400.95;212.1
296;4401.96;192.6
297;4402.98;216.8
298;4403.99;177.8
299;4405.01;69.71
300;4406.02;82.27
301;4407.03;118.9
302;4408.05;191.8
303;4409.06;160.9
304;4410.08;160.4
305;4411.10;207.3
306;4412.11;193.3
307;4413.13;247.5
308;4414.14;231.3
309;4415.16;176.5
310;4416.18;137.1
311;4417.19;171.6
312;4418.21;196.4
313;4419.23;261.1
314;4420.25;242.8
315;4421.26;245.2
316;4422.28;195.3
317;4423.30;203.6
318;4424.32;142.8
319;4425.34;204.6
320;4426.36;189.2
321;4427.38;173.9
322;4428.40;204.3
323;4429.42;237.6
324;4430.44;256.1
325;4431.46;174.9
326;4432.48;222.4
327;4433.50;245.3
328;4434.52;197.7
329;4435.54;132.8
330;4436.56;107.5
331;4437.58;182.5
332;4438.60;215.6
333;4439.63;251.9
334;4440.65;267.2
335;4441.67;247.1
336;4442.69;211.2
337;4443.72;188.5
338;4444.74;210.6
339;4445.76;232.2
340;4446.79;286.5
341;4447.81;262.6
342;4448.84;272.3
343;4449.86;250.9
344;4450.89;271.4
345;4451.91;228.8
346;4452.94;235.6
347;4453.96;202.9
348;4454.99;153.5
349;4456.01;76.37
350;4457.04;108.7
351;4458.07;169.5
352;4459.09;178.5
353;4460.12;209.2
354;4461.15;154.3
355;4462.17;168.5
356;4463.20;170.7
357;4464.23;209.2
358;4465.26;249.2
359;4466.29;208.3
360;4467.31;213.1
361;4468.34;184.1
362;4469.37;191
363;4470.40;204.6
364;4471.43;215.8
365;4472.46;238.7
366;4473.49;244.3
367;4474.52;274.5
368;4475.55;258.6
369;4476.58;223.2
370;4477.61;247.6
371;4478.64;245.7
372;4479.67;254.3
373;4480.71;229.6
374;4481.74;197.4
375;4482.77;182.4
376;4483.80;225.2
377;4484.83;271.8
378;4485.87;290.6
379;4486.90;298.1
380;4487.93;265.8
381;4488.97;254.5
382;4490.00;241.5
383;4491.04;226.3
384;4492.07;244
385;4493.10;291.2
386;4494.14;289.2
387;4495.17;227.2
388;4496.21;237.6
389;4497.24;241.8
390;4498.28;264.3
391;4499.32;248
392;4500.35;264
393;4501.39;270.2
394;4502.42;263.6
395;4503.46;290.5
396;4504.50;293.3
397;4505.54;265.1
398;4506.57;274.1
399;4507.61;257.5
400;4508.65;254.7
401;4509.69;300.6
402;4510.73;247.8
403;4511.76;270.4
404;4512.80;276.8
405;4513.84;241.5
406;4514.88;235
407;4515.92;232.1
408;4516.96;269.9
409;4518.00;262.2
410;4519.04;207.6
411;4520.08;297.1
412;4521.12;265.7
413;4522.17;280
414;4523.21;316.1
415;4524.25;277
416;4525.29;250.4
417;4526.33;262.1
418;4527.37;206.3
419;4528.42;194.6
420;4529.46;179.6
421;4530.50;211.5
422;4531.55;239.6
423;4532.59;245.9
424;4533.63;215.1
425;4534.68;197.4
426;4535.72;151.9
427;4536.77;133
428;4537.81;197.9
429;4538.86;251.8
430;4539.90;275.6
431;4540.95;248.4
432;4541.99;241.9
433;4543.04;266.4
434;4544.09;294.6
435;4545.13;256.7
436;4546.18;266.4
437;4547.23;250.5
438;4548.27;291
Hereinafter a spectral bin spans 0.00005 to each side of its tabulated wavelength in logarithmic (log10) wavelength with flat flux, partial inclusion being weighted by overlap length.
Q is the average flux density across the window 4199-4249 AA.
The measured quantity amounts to 119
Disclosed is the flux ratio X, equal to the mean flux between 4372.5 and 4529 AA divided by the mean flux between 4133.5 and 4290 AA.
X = 1.6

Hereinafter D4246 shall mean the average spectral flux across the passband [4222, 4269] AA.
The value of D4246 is 115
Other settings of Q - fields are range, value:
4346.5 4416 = 191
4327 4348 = 195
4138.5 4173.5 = 140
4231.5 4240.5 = 106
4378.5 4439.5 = 186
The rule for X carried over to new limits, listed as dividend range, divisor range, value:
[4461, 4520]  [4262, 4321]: 1.87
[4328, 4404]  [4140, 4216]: 1.37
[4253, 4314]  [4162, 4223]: 0.85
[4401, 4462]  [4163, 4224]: 1.37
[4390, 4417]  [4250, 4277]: 1.55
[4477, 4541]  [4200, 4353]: 1.79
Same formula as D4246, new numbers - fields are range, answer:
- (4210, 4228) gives 116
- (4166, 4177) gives 125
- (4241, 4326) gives 133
